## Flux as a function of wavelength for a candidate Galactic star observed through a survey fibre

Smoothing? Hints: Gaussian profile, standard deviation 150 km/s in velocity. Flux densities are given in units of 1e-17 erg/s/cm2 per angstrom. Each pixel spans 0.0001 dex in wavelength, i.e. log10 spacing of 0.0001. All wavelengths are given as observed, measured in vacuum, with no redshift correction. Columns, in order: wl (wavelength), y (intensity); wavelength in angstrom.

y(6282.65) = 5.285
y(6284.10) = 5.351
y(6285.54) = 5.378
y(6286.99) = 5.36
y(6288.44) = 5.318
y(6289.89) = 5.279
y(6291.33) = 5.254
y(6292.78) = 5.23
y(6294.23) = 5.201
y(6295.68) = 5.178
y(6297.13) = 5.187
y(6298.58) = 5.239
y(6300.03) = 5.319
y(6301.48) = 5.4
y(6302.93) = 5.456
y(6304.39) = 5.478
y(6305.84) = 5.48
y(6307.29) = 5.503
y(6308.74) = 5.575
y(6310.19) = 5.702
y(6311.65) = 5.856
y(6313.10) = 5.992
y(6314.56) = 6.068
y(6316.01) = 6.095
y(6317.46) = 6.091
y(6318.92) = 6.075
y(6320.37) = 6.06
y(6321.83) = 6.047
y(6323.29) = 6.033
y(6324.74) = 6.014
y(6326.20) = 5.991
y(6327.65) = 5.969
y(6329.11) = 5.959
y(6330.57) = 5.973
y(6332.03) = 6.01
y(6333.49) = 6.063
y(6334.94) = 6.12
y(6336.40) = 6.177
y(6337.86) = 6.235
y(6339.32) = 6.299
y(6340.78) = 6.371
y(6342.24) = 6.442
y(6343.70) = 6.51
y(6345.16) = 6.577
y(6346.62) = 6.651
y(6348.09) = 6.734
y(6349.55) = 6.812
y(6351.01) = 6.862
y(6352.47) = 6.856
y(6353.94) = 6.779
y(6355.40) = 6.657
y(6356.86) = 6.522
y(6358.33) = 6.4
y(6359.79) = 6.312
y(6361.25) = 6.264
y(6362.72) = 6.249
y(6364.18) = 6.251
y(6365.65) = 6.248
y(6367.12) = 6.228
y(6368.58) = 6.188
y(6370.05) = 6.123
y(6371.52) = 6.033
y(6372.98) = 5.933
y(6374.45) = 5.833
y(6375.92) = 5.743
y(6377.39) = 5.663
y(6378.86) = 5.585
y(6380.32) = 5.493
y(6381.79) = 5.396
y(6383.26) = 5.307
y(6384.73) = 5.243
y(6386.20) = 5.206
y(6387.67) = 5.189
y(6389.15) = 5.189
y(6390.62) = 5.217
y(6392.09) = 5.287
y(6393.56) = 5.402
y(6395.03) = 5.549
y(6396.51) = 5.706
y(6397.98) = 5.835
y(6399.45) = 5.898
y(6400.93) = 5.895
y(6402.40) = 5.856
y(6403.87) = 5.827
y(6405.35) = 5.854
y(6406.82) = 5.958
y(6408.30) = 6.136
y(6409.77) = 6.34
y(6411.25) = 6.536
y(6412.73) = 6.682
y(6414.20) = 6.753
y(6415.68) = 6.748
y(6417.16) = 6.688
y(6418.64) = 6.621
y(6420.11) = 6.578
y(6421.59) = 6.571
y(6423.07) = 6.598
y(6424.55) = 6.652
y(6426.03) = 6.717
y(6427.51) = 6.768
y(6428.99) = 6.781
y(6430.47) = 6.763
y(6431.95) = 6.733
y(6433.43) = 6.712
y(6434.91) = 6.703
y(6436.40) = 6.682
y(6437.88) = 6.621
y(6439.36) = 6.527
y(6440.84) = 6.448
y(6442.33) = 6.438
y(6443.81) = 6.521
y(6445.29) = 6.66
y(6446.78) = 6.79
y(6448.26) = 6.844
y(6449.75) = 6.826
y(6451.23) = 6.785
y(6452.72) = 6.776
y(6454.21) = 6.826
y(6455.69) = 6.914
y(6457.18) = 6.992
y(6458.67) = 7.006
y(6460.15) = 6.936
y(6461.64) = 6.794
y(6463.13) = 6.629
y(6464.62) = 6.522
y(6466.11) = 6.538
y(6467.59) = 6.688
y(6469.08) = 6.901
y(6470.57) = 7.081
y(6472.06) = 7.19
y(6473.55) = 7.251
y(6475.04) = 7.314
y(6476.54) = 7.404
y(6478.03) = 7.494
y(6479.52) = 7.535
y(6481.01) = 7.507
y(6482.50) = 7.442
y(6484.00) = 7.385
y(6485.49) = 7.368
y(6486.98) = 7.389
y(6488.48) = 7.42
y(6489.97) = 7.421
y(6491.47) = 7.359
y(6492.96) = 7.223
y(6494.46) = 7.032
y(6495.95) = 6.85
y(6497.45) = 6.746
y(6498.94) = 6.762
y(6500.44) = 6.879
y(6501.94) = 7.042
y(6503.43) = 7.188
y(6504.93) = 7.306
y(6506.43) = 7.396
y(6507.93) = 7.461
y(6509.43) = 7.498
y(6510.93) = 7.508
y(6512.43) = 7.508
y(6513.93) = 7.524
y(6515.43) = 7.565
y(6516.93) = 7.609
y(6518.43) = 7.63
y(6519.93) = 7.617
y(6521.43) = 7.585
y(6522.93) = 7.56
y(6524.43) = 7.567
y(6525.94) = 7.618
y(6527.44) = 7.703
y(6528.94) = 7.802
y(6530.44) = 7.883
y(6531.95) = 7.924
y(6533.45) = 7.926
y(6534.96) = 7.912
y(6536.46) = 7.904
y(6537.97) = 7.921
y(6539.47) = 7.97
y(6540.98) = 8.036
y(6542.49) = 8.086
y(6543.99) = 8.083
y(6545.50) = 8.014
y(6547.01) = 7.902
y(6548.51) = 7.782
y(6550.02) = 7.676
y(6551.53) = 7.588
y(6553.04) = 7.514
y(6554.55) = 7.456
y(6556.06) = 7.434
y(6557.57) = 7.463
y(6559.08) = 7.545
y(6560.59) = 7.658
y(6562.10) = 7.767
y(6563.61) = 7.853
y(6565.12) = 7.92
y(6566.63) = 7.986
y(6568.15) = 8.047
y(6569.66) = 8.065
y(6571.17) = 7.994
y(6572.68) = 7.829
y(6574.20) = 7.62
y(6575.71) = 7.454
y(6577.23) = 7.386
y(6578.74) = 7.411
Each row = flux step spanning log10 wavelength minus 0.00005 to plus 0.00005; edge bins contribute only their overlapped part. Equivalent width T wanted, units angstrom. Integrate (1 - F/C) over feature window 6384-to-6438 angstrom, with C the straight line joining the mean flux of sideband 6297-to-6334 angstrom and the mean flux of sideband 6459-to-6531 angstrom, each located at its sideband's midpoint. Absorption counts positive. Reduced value 3.5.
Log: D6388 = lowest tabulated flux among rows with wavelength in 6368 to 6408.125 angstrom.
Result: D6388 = 5.189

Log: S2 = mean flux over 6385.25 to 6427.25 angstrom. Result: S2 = 6.06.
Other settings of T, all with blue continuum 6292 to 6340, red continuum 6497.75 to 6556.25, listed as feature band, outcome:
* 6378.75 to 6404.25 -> 3.8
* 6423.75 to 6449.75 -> 0.6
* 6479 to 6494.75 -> -0.2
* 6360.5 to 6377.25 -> 0.4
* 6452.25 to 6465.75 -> 0.4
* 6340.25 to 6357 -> -1.6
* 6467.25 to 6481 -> -0.1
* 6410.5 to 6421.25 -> 0.0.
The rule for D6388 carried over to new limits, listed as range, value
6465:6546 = 6.538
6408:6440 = 6.136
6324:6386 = 5.243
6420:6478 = 6.438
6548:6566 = 7.434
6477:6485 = 7.385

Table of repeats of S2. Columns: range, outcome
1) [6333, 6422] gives 6.11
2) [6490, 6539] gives 7.47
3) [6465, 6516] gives 7.23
